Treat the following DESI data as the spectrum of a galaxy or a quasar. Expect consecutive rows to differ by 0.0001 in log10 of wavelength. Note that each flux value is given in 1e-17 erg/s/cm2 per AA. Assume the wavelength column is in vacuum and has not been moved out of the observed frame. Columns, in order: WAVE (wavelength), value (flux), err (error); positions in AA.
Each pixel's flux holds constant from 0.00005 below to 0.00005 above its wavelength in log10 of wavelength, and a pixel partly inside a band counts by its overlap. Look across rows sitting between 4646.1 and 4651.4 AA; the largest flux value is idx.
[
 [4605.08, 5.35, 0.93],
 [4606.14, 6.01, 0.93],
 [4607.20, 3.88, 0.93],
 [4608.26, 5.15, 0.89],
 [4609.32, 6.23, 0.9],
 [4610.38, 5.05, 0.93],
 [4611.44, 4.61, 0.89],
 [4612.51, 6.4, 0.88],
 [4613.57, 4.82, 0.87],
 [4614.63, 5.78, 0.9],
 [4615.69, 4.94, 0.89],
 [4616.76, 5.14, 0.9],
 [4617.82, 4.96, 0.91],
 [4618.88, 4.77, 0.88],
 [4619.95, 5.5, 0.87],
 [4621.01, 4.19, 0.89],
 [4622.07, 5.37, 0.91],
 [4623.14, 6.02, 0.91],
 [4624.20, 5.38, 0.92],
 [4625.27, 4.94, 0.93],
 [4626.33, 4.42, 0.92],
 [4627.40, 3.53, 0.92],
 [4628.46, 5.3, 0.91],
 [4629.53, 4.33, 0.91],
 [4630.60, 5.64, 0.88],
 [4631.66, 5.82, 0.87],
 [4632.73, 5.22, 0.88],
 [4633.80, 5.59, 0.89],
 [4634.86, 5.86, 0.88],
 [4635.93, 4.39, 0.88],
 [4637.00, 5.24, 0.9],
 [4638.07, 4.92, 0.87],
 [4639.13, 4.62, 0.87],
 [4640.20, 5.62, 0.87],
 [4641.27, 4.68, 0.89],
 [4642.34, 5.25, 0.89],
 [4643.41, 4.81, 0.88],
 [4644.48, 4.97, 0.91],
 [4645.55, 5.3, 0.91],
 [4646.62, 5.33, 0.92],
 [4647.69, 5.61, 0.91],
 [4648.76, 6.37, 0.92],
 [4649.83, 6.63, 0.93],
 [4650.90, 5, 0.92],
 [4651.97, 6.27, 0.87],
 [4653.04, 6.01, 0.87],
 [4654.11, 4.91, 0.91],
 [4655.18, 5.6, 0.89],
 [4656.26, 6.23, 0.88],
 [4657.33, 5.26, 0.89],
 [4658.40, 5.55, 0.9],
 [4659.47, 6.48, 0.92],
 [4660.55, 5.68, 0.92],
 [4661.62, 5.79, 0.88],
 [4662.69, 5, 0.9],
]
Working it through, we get 6.63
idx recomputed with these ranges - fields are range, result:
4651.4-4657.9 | 6.27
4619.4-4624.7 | 6.02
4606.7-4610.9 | 6.23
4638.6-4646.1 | 5.62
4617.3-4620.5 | 5.5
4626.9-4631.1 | 5.64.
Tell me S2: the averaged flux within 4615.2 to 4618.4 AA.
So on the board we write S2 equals 5.01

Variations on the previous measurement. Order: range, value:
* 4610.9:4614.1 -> 5.27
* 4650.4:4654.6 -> 5.56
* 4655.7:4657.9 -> 5.73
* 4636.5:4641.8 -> 5.02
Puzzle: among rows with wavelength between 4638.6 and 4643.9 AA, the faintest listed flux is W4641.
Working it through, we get 4.62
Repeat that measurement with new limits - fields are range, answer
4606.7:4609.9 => 3.88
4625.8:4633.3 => 3.53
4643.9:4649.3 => 4.97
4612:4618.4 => 4.82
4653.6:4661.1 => 4.91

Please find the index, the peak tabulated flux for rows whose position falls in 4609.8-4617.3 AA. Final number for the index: 6.4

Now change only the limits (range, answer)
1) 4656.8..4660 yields 6.48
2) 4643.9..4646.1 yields 5.3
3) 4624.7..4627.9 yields 4.94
